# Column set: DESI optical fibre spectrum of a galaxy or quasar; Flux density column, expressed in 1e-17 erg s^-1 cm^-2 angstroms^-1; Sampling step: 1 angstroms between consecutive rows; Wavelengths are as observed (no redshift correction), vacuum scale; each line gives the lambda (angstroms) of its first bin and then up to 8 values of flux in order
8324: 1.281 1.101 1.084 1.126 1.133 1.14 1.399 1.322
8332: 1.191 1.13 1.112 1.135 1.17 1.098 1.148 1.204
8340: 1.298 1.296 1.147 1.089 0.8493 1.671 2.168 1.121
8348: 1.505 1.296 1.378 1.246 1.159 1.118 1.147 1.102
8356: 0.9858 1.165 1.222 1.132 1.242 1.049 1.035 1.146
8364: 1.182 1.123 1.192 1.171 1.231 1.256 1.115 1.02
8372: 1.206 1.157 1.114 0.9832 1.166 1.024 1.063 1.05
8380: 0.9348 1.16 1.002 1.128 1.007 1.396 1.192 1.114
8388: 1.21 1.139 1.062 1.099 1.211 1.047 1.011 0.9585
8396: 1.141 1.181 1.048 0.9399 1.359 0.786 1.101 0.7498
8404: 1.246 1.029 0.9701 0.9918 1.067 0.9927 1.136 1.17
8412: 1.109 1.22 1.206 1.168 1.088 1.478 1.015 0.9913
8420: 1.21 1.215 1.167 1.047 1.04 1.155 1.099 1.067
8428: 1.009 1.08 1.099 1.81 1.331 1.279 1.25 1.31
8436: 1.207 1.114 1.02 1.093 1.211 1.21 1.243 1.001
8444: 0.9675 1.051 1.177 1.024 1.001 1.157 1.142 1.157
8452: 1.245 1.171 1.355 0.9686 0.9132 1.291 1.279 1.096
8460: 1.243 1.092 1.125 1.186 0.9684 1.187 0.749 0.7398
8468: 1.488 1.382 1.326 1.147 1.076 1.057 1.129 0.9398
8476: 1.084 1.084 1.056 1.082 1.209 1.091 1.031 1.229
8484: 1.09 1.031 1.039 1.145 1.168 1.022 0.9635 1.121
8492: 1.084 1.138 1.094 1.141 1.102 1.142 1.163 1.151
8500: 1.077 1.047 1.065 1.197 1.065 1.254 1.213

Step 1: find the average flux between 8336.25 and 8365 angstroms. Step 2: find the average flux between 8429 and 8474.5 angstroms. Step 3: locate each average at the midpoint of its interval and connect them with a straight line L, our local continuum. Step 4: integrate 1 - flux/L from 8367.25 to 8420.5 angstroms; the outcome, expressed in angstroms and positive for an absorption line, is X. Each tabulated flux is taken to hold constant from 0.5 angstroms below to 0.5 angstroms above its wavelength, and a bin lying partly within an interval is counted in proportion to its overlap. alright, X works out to 4.0 angstroms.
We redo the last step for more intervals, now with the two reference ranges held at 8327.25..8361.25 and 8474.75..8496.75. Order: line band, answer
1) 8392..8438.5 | 1.2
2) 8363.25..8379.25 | 0.9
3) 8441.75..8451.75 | 0.3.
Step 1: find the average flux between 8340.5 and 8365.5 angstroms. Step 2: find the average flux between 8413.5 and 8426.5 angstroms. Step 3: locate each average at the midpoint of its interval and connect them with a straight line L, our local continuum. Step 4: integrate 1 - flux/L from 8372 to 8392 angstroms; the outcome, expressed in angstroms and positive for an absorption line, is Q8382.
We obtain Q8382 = 1.3 angstroms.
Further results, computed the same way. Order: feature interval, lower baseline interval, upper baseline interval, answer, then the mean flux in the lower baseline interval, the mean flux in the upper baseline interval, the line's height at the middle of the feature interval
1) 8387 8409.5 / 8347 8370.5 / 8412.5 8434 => 2.3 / 1.18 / 1.18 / 1.18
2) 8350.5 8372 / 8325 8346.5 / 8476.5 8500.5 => 1.1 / 1.23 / 1.1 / 1.21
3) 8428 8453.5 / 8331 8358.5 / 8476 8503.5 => -0.6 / 1.23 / 1.1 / 1.15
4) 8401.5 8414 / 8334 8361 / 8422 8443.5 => 1.3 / 1.23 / 1.17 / 1.19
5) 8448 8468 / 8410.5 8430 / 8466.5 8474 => 0.8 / 1.13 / 1.17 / 1.16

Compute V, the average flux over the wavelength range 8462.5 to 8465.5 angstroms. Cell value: 1.11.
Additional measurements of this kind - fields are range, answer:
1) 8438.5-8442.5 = 1.19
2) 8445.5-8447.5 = 1.1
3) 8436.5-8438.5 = 1.07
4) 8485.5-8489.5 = 1.09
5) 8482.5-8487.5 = 1.11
